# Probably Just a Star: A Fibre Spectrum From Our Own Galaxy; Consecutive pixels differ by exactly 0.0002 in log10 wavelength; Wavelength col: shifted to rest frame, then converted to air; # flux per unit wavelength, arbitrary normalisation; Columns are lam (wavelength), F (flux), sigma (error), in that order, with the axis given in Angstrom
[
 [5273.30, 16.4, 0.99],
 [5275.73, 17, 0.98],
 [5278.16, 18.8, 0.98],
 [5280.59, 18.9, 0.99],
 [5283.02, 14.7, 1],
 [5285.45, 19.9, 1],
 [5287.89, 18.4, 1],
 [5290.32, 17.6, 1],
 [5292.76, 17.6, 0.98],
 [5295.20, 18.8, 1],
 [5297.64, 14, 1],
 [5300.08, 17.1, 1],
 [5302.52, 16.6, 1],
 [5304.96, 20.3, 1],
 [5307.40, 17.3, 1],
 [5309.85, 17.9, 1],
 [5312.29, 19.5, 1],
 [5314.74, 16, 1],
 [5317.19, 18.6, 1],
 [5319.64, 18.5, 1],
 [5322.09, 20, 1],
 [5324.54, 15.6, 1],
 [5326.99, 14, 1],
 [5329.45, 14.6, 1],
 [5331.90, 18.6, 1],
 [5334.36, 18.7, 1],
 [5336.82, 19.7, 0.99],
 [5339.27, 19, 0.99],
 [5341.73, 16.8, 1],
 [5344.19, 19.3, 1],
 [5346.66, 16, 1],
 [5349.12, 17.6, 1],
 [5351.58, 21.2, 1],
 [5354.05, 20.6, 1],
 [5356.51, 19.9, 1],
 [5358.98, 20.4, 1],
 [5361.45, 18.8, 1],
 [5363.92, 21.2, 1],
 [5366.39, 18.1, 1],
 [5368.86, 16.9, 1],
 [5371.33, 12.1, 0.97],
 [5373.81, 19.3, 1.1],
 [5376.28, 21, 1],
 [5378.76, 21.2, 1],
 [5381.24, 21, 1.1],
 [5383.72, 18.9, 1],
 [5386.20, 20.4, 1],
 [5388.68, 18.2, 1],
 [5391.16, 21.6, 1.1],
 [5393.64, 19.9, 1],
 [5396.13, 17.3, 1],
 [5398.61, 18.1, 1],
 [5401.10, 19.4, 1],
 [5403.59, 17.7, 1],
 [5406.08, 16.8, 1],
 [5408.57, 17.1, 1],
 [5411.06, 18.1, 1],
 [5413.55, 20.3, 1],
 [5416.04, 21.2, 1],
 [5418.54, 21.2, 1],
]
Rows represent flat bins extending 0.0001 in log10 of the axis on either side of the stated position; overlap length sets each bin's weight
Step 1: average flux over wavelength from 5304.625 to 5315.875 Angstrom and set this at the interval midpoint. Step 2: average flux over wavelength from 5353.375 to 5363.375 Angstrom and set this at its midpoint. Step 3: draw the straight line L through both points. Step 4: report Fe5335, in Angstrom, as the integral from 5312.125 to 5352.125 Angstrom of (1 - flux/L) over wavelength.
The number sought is 2.5 Angstrom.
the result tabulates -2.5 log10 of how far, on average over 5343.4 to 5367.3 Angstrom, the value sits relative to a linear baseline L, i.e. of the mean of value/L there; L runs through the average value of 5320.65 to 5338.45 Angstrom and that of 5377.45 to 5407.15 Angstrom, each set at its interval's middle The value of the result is -0.07 mag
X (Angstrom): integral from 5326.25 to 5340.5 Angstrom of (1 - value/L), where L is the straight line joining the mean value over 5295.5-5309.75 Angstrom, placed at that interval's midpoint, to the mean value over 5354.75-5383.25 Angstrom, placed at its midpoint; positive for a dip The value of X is 0.44 Angstrom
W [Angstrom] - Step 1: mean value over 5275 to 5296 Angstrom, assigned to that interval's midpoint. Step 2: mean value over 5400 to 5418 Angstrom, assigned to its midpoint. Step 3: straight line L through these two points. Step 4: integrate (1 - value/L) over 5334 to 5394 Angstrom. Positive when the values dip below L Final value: -2.07 Angstrom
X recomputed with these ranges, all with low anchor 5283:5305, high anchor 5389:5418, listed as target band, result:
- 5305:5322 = -0.5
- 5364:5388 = -0.4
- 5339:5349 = 0.3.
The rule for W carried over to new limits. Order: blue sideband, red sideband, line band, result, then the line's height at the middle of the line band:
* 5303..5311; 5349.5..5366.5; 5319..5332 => 1.6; 18.9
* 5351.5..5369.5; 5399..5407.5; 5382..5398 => -0.8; 18.5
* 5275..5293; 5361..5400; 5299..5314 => 0.1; 18.2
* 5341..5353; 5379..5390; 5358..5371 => 0.3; 19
